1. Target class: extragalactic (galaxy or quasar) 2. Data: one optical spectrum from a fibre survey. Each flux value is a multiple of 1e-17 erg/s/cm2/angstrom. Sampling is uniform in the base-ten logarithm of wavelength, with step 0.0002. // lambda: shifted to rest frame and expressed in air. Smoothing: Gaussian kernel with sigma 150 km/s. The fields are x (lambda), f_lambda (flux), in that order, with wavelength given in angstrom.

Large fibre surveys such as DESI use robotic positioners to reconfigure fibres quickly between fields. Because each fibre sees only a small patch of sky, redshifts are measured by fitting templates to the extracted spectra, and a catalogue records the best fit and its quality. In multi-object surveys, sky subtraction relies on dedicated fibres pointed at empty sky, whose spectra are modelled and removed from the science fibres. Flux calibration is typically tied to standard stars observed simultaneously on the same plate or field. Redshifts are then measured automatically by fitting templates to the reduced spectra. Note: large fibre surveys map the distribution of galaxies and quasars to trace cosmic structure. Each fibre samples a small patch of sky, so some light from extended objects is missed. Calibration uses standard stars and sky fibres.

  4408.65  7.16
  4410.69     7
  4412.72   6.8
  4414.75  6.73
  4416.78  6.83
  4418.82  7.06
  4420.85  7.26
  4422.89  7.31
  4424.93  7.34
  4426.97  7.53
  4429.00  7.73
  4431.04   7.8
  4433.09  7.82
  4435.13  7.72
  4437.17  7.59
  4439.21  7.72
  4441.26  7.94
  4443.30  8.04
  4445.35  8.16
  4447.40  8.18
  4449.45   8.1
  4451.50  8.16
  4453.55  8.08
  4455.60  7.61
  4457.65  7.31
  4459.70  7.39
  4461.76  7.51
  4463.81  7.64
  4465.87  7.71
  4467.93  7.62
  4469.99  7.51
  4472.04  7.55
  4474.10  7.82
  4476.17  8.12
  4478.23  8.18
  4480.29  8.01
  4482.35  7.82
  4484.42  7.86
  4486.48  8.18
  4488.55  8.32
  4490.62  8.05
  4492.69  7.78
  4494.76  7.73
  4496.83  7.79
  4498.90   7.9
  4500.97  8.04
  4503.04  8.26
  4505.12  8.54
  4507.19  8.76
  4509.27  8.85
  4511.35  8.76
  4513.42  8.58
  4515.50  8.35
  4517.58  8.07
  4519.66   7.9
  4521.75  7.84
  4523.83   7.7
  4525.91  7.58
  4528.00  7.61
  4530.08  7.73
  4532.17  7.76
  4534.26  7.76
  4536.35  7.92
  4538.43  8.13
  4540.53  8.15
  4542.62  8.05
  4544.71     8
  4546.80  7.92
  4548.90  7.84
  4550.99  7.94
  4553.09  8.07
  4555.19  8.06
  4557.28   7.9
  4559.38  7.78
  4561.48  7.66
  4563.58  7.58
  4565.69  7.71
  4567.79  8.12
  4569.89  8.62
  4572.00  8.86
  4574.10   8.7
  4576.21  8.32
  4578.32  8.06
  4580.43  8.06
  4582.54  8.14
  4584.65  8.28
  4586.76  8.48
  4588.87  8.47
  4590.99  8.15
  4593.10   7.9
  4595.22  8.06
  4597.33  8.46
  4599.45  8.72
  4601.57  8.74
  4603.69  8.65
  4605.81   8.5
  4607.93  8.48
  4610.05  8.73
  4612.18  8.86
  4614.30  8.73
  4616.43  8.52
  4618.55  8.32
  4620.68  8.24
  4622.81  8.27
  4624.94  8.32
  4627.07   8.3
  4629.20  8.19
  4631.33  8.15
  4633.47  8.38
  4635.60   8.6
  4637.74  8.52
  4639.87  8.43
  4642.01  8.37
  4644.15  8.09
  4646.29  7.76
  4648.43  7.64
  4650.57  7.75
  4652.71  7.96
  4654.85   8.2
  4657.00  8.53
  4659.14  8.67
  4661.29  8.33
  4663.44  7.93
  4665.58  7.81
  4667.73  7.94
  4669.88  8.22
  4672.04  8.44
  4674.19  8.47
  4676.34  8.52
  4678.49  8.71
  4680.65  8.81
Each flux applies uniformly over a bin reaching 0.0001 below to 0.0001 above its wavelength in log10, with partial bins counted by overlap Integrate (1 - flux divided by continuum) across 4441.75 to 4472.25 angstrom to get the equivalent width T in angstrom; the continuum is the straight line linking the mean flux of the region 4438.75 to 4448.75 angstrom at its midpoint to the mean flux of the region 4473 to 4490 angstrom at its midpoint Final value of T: 0.9 angstrom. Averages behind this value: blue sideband 8.02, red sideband 8.03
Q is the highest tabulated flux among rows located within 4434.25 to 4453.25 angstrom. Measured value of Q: 8.18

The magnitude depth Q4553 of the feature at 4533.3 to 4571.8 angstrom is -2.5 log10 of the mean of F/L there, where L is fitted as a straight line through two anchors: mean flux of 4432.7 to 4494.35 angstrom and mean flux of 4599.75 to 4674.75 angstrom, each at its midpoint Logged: 0.02 mag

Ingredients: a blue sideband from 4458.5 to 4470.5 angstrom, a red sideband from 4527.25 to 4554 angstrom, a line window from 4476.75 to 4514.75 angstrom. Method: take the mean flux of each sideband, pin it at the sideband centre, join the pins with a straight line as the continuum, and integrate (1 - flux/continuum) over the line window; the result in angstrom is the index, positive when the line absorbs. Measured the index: -2.4 angstrom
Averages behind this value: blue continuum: 7.56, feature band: 8.19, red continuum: 7.92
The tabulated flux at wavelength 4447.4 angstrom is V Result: 8.18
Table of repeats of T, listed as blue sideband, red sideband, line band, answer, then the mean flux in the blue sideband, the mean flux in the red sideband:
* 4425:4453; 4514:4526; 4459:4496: 0.40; 7.87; 7.96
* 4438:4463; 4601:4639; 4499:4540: -0.05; 7.85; 8.47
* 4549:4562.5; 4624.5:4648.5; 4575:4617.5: -1.79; 7.9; 8.25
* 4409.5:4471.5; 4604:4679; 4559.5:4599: -0.57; 7.57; 8.31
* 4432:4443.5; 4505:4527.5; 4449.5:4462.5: 0.30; 7.79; 8.24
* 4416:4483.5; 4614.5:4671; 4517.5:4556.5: 0.22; 7.71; 8.22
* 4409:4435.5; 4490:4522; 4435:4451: -0.92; 7.29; 8.21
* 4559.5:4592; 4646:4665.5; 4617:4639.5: -0.58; 8.2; 8.09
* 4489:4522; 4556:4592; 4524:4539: 0.78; 8.21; 8.17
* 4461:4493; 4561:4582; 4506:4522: -0.87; 7.86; 8.18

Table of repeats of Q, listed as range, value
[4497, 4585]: 8.86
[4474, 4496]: 8.32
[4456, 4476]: 7.82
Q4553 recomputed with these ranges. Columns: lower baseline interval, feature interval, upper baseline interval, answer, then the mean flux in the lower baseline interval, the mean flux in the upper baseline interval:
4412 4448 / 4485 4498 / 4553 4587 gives -0.024 mag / 7.53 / 8.14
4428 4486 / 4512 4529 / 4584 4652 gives 0.007 mag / 7.81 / 8.34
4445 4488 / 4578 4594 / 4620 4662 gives -0.013 mag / 7.83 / 8.23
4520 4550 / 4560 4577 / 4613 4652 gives -0.025 mag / 7.86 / 8.26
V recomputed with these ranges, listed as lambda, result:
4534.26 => 7.76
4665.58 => 7.81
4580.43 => 8.06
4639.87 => 8.43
